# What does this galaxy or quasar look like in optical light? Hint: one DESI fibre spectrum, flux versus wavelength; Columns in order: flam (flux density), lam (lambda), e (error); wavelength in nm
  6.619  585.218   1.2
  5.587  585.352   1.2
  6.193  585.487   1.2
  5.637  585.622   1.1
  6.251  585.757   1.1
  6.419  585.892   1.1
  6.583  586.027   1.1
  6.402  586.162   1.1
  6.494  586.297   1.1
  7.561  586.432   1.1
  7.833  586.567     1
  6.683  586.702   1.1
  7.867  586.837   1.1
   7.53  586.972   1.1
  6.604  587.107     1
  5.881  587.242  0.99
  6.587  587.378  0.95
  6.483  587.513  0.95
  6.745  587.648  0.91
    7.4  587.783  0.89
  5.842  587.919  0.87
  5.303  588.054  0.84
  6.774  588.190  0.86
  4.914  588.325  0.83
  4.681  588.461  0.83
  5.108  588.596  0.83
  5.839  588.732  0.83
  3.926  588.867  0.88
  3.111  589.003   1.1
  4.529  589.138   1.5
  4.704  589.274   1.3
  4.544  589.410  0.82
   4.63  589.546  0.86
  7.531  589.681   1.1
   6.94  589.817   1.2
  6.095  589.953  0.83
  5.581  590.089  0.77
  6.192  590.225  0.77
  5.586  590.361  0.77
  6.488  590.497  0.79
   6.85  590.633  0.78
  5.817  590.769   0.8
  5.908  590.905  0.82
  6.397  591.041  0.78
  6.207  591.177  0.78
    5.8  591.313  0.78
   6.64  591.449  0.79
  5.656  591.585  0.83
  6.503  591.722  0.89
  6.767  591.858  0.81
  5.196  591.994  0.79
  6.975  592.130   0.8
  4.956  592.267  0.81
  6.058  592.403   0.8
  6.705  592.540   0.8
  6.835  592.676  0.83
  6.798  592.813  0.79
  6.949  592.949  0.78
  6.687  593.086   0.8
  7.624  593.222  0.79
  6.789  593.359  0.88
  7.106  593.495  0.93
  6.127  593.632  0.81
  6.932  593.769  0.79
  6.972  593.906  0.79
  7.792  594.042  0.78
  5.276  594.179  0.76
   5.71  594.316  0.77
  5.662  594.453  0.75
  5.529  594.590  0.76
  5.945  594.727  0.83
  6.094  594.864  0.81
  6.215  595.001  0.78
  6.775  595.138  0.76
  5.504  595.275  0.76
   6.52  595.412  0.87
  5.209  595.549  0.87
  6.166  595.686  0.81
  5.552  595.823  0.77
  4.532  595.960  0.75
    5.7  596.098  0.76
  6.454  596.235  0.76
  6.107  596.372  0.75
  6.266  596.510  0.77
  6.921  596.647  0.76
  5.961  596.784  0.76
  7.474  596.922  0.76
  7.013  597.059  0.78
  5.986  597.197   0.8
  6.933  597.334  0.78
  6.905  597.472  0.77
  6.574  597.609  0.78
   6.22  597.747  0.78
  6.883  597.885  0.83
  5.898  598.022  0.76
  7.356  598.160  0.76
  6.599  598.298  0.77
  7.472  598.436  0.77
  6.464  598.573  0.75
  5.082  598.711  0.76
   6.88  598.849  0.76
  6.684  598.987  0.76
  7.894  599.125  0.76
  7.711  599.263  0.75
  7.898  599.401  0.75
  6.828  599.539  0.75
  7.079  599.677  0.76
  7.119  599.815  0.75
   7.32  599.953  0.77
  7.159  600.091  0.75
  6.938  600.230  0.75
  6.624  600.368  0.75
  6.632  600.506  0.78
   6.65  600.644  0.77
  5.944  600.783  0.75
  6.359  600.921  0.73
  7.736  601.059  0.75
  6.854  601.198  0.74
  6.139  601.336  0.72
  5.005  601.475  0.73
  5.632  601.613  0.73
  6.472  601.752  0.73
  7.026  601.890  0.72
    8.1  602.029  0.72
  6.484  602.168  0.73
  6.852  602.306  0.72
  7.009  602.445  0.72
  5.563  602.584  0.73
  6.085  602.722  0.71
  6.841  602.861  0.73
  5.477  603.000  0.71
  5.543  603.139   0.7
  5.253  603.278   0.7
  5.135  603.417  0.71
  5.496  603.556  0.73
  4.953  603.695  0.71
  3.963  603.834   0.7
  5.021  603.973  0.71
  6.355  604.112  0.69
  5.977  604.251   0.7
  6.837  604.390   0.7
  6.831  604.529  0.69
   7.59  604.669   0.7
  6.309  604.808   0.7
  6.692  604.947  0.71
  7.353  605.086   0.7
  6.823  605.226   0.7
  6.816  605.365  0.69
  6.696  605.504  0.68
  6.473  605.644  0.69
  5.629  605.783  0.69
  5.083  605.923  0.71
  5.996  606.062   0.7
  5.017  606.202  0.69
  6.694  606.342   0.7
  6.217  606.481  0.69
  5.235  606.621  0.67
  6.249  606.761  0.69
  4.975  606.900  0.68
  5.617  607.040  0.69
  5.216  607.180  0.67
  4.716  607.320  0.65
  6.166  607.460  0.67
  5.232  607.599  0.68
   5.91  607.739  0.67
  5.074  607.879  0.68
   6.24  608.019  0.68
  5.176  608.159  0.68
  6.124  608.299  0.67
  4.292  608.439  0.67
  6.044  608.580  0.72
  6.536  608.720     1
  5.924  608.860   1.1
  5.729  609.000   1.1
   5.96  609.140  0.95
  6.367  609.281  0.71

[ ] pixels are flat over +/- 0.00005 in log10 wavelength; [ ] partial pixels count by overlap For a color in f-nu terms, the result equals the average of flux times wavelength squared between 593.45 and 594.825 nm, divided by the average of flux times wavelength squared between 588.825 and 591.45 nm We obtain 1.12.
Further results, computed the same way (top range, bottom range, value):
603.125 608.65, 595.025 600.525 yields 0.91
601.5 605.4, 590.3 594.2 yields 1.00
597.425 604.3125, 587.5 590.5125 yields 1.20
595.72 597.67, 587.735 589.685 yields 1.26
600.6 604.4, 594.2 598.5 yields 0.99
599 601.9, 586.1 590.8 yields 1.17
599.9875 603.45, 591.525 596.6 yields 1.05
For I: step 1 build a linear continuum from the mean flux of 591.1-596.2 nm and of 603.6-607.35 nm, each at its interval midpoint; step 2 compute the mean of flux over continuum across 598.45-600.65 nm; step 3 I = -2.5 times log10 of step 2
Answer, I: -0.14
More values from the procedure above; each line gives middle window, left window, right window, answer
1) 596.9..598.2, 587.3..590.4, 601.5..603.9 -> -0.15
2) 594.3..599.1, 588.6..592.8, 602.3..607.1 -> -0.07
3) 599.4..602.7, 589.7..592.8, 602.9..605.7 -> -0.10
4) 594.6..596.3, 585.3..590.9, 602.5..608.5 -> 0.01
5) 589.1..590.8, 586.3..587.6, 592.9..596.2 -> 0.15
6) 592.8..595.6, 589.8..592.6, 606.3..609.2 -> -0.06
